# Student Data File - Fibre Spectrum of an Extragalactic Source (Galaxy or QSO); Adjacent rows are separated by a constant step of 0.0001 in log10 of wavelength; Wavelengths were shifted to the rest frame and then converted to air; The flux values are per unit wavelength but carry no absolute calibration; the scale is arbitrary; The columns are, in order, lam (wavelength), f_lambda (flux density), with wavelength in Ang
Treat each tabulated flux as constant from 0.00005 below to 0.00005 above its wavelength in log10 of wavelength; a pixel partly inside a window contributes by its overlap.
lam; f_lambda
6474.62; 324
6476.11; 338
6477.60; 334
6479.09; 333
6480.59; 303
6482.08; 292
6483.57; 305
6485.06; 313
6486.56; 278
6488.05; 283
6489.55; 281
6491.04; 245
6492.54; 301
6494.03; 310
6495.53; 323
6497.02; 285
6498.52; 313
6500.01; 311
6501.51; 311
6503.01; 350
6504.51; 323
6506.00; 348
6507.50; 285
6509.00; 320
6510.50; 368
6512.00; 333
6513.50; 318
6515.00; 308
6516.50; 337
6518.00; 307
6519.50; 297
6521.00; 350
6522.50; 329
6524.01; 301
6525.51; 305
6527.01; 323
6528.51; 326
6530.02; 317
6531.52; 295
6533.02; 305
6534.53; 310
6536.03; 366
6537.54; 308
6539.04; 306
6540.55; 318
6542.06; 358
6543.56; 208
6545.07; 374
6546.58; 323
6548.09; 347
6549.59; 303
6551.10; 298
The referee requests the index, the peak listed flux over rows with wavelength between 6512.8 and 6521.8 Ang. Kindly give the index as 350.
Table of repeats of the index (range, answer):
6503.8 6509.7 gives 348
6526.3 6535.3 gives 326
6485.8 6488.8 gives 283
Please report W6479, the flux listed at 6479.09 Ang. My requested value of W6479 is 333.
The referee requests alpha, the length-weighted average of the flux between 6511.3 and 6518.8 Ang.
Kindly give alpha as 320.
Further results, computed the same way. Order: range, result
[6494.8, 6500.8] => 308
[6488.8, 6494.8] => 284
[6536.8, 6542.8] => 322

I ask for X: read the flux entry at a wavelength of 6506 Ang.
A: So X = 348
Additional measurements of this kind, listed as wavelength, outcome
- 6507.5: 285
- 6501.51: 311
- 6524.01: 301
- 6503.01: 350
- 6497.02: 285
